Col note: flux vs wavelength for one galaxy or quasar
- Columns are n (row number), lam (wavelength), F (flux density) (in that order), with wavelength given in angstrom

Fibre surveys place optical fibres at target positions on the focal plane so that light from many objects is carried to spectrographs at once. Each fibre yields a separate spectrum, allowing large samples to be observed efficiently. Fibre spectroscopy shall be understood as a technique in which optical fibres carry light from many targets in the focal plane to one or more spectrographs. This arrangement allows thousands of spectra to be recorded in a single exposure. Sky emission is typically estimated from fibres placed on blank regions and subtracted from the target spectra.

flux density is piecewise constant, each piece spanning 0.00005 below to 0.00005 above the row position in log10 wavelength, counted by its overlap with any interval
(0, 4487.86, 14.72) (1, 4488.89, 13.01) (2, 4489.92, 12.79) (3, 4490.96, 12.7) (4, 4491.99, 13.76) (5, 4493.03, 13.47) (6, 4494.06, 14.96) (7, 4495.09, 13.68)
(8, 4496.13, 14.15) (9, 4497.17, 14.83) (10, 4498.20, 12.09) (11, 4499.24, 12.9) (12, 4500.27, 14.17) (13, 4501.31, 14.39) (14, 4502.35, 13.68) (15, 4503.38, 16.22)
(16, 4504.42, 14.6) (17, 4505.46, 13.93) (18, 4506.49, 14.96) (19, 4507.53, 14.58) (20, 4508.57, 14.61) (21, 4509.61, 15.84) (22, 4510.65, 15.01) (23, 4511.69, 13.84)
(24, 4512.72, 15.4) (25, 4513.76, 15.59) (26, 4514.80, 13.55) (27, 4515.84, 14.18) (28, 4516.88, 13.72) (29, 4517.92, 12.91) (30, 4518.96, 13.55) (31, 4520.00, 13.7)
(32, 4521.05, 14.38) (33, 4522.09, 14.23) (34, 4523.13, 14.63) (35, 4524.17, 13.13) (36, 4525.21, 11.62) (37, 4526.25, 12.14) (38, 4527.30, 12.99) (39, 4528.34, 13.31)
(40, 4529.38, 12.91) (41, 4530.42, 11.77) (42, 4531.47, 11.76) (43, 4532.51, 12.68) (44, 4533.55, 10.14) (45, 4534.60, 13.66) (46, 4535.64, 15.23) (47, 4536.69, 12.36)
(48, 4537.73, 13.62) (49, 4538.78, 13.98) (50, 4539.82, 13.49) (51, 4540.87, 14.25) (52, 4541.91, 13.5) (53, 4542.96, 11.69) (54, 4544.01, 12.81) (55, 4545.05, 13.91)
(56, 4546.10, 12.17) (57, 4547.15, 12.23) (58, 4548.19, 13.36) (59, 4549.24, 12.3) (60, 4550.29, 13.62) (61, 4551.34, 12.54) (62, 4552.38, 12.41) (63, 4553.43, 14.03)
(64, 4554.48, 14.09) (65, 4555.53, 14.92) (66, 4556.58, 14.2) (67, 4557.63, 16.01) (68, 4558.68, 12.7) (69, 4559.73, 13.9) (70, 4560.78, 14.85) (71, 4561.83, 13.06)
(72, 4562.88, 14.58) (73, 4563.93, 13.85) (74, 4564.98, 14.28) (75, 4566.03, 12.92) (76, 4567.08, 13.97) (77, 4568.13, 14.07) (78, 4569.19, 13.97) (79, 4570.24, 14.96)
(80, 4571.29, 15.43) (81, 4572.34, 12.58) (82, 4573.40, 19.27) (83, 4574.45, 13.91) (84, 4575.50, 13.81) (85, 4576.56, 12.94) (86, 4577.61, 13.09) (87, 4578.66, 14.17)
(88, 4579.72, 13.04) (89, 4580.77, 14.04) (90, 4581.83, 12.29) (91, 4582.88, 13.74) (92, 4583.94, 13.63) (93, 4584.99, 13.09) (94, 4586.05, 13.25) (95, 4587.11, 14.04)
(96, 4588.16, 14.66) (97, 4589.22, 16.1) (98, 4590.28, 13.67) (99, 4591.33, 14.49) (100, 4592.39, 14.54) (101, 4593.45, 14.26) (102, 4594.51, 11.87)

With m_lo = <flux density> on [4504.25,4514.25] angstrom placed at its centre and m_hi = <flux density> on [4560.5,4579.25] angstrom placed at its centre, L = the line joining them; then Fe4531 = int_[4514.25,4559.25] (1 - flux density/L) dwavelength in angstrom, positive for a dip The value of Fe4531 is 4.0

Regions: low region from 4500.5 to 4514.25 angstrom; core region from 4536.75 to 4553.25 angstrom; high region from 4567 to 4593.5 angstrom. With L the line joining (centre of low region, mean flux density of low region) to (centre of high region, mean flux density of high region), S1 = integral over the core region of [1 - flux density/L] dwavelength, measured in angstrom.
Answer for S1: 1.6 angstrom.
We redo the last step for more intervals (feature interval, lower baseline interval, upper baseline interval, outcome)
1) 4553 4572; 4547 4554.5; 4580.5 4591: -1.2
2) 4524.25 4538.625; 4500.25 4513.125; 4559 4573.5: 1.8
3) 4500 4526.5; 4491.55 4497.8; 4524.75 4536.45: -1.8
